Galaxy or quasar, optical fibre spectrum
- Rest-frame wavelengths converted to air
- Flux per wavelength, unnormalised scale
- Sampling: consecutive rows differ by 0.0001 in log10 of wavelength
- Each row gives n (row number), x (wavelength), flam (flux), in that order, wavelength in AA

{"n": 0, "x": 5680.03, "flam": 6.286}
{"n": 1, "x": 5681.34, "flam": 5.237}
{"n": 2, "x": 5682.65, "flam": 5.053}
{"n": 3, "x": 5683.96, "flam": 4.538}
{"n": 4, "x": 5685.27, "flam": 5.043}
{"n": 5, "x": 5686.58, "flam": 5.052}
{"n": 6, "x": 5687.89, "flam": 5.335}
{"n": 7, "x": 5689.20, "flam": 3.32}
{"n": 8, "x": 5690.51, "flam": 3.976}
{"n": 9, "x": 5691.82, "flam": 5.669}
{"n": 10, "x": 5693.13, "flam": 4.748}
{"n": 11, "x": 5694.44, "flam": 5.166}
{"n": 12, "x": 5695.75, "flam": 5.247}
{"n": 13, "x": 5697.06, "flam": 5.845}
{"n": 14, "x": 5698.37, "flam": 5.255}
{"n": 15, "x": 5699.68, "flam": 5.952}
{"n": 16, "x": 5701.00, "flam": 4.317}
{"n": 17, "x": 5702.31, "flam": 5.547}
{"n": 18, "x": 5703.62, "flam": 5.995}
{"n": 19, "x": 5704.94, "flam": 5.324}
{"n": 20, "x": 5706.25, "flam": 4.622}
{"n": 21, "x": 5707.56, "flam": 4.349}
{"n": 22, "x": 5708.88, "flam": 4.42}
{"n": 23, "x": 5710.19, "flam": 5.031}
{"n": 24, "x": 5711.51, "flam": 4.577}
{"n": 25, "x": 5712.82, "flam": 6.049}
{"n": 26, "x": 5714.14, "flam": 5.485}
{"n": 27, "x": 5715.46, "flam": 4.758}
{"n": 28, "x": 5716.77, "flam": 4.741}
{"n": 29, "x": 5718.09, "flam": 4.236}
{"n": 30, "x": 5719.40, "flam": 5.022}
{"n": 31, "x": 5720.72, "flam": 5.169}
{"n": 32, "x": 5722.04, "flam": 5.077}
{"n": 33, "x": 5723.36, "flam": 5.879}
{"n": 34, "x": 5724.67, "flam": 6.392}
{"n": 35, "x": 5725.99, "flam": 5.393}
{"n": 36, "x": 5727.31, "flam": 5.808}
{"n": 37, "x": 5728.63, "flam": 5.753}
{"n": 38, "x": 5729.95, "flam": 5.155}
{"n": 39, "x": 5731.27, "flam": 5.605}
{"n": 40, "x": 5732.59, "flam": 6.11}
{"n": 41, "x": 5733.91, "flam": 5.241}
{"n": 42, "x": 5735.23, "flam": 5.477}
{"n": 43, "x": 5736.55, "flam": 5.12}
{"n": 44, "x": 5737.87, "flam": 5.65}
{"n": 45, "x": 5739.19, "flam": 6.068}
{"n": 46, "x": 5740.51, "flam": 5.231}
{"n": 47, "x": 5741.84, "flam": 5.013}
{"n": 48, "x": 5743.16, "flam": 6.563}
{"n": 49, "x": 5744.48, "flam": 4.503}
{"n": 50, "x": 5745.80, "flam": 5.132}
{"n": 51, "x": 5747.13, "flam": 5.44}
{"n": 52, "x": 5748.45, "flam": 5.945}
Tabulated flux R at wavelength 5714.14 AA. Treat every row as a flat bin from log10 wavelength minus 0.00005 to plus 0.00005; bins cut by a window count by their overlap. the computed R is 5.485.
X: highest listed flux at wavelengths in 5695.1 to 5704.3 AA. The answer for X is 5.995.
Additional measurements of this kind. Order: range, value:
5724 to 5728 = 6.392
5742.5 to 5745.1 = 6.563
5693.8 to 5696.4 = 5.247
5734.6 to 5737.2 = 5.477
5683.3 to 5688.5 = 5.335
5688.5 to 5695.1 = 5.669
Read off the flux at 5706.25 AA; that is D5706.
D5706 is 4.622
